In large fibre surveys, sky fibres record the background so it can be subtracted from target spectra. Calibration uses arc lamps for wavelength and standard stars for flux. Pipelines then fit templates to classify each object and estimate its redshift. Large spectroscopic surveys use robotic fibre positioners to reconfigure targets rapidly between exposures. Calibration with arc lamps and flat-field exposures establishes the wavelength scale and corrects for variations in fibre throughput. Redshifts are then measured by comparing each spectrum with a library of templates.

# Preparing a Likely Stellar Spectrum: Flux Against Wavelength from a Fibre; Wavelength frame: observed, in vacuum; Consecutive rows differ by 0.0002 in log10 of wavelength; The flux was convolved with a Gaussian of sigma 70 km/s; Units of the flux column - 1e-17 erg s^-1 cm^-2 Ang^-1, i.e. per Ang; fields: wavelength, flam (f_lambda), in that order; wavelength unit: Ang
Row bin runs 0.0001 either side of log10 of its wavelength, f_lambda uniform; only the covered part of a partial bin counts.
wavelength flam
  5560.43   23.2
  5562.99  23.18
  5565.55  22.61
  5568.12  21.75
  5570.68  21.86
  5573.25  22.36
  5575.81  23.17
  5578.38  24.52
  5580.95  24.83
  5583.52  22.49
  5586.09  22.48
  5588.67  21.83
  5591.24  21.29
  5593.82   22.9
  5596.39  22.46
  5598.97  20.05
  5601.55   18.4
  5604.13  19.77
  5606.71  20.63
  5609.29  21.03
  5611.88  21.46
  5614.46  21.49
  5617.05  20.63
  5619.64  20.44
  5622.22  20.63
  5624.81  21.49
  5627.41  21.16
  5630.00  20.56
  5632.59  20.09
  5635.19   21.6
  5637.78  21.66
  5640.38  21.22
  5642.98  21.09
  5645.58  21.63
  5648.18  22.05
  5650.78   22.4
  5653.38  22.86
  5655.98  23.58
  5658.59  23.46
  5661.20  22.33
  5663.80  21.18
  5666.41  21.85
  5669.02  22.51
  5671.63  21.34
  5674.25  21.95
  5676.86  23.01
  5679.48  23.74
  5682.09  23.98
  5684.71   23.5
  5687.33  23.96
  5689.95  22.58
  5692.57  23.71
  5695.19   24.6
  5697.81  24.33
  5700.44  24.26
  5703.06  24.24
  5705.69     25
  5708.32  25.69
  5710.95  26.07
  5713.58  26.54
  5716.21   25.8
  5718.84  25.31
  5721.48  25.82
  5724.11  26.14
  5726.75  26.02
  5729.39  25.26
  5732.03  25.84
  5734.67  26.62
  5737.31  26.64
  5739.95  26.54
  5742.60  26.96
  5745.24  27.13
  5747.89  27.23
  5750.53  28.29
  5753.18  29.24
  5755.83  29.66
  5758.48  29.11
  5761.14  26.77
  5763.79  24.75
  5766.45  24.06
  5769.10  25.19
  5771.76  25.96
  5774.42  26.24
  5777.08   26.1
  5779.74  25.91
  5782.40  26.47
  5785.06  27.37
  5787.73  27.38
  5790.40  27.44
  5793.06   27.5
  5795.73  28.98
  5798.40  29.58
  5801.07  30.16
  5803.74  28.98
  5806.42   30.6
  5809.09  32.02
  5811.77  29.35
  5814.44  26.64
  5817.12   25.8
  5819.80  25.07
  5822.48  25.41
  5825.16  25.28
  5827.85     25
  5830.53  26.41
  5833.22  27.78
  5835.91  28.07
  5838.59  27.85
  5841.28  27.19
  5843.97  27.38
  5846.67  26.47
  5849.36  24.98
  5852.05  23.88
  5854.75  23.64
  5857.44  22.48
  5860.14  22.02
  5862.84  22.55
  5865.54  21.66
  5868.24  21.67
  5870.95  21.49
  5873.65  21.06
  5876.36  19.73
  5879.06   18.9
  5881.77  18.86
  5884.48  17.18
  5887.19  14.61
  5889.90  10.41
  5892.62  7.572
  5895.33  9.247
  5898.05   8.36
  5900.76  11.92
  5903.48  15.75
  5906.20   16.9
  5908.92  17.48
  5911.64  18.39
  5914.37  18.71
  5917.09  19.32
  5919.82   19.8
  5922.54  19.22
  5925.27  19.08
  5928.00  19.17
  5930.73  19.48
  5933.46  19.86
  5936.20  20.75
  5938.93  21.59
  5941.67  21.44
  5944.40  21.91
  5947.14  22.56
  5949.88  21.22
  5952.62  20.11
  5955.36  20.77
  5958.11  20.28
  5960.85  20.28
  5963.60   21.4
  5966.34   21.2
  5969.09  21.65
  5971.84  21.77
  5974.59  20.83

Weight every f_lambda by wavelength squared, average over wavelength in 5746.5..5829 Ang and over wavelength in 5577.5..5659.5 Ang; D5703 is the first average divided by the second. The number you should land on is 1.34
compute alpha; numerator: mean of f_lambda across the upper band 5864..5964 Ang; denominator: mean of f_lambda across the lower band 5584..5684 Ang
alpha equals 0.8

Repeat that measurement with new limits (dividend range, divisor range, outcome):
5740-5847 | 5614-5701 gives 1.23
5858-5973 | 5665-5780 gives 0.74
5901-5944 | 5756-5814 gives 0.69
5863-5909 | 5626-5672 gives 0.74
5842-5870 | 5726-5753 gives 0.89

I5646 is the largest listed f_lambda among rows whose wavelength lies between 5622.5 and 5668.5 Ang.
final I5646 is 23.58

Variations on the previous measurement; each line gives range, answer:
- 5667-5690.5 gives 23.98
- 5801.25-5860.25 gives 32.02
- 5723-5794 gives 29.66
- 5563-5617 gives 24.83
